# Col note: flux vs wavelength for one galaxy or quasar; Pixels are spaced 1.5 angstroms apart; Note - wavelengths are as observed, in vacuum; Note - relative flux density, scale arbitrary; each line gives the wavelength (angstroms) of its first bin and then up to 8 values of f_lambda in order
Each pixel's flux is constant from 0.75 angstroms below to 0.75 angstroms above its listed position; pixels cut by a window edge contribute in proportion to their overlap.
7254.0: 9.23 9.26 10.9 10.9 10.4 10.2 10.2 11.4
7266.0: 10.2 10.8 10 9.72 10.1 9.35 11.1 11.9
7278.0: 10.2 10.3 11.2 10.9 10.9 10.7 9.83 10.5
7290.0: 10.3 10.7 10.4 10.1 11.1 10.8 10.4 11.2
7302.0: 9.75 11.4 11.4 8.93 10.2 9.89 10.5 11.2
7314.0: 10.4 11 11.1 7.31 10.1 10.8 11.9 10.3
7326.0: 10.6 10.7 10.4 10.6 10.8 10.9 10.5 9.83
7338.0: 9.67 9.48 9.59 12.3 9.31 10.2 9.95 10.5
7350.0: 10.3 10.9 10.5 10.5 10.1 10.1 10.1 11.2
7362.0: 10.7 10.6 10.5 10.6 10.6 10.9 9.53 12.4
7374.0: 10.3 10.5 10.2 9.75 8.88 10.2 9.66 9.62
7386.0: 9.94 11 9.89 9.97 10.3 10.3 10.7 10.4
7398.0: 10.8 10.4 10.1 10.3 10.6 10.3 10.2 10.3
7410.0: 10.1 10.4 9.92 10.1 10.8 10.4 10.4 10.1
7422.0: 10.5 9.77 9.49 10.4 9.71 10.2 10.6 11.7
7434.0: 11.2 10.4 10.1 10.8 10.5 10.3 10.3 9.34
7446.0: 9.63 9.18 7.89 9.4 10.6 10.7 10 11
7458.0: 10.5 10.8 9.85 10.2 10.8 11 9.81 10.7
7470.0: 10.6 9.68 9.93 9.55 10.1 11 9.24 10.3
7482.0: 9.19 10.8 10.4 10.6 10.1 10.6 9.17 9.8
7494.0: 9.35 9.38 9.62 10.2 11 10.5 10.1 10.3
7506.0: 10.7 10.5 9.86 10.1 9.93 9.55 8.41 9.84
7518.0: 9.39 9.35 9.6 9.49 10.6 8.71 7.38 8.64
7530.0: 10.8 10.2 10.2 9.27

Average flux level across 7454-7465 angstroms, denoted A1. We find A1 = 10.5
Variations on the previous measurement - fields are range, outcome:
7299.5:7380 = 10.4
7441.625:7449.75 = 9.35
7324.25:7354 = 10.4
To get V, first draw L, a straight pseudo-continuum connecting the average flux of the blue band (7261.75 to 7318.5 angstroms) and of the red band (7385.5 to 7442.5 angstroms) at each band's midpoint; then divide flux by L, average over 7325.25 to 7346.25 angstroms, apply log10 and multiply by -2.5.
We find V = 0.01 mag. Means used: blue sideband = 10.5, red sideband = 10.4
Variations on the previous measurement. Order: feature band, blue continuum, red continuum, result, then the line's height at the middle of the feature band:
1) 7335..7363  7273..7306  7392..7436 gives 0.02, 10.5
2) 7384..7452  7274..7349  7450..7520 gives 0.00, 10.2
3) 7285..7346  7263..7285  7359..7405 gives 0.01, 10.5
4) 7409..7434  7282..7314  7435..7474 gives -0.01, 10.2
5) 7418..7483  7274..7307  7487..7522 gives -0.01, 10.1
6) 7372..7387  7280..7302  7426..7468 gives 0.03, 10.4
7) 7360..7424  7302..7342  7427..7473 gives 0.00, 10.3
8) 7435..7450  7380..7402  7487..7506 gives 0.03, 10.1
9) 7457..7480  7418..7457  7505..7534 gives -0.03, 9.96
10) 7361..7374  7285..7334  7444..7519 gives -0.04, 10.3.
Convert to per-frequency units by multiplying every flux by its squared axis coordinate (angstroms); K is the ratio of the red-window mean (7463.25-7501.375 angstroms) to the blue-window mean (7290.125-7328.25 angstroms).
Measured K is 1.01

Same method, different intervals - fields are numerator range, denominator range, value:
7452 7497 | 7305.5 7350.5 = 1.03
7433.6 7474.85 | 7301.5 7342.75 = 1.01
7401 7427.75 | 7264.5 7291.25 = 1.01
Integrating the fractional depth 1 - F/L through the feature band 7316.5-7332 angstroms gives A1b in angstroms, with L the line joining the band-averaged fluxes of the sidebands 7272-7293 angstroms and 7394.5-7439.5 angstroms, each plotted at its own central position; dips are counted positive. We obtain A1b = 0.2 angstroms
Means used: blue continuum 10.6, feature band 10.4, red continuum 10.4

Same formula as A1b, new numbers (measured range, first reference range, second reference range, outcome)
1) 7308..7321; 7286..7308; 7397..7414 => 0.3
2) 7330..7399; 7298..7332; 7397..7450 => 0.1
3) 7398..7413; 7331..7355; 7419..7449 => -0.1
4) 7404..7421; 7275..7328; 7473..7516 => -0.1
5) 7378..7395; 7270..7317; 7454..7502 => 0.6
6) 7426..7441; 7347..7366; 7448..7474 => -0.4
